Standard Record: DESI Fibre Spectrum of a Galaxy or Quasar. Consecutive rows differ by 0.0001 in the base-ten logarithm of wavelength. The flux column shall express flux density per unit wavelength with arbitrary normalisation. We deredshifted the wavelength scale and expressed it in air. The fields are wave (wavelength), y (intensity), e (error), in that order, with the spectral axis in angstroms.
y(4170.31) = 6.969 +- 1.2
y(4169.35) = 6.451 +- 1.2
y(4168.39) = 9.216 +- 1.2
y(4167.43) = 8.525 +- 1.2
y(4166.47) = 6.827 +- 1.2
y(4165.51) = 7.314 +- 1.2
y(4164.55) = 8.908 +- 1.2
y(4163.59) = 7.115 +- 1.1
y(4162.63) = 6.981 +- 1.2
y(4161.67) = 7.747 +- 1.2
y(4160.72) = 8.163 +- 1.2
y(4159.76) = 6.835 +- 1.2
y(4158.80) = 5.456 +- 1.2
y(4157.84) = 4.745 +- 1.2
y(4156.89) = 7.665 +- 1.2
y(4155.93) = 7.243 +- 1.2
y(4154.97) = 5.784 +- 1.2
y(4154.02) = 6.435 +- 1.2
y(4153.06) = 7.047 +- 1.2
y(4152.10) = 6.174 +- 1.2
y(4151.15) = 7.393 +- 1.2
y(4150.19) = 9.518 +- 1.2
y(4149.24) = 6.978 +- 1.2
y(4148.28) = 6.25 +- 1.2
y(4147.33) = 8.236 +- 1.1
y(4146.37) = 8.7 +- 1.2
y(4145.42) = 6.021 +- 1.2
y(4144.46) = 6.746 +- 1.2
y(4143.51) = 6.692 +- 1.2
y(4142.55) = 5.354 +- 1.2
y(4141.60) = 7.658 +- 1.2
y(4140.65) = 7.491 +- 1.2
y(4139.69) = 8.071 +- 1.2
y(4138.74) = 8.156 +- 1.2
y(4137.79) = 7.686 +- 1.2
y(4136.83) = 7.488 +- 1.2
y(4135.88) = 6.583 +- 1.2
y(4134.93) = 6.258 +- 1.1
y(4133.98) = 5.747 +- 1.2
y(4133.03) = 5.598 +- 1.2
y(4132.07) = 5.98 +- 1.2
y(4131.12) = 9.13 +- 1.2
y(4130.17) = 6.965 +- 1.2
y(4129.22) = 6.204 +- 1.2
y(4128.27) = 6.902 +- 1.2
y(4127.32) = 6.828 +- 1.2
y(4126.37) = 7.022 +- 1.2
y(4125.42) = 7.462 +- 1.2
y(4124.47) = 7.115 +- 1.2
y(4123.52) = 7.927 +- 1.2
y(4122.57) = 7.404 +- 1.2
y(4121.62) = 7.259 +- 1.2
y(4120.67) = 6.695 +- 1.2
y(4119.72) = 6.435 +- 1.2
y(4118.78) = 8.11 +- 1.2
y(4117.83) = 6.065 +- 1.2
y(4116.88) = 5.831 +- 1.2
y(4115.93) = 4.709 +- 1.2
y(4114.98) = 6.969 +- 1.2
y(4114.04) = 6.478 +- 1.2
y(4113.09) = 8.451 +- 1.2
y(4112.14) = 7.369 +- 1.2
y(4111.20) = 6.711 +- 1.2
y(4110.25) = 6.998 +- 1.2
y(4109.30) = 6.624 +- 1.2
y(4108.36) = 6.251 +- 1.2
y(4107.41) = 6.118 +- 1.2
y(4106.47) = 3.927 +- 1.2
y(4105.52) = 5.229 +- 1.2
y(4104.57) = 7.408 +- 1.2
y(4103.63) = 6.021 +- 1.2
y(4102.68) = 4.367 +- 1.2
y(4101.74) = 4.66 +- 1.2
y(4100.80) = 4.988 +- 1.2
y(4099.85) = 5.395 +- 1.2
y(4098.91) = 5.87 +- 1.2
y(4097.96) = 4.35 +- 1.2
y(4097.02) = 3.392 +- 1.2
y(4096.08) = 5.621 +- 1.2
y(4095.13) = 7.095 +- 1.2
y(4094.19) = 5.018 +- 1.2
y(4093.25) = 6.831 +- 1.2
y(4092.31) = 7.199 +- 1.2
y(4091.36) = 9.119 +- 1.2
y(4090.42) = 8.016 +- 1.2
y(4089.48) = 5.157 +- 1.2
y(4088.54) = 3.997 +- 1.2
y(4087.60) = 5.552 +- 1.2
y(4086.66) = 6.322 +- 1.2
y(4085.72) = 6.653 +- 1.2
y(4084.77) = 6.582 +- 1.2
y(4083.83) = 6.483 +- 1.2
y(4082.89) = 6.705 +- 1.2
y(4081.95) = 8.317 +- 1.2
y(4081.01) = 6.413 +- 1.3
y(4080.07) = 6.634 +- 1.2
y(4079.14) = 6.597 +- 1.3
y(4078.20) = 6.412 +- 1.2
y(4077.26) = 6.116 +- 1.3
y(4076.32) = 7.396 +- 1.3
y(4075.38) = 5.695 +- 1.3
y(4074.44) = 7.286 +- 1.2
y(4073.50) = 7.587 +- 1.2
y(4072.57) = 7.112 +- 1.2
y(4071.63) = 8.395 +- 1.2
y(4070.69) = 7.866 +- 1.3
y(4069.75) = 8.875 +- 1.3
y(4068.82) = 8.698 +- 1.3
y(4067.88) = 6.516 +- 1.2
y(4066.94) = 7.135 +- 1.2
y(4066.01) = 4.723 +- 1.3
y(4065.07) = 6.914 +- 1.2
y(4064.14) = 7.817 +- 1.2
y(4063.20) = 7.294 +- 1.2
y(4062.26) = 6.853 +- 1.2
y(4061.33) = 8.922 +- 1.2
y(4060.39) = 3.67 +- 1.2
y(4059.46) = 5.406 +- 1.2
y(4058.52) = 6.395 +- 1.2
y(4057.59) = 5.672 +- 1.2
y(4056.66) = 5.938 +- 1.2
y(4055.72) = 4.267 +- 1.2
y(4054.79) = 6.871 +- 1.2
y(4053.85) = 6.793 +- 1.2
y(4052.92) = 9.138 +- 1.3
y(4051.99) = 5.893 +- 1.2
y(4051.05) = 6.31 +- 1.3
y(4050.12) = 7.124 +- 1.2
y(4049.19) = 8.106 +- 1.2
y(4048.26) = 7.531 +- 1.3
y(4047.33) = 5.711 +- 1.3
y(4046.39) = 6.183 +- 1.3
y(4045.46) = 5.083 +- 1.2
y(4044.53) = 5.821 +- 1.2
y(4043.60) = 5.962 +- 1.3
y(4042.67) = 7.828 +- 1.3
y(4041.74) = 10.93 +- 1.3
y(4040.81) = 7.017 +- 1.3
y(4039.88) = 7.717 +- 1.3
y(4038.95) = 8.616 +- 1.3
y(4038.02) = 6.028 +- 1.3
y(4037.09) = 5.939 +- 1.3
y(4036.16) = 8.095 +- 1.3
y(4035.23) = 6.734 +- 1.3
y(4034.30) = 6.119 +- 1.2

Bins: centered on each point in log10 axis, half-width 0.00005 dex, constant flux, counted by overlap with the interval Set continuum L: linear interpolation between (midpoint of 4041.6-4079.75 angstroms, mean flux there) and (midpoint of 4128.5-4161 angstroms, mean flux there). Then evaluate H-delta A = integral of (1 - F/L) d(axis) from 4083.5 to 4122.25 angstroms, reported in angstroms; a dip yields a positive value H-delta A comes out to 4.1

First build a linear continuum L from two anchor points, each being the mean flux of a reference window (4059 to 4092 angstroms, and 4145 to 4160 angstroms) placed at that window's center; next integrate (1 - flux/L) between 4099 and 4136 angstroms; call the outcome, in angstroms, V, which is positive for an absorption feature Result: 2.2 angstroms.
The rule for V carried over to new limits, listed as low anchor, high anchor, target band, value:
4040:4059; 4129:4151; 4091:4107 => 3.0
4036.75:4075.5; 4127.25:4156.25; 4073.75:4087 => 0.4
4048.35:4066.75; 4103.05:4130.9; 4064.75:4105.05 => 1.0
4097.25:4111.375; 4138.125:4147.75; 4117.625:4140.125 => -1.3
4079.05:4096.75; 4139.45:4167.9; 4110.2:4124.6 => -0.2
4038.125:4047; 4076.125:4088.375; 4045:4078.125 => 0.4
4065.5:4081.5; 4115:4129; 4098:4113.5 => 2.1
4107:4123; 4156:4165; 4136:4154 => -0.8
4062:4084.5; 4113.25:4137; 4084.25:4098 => 1.7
